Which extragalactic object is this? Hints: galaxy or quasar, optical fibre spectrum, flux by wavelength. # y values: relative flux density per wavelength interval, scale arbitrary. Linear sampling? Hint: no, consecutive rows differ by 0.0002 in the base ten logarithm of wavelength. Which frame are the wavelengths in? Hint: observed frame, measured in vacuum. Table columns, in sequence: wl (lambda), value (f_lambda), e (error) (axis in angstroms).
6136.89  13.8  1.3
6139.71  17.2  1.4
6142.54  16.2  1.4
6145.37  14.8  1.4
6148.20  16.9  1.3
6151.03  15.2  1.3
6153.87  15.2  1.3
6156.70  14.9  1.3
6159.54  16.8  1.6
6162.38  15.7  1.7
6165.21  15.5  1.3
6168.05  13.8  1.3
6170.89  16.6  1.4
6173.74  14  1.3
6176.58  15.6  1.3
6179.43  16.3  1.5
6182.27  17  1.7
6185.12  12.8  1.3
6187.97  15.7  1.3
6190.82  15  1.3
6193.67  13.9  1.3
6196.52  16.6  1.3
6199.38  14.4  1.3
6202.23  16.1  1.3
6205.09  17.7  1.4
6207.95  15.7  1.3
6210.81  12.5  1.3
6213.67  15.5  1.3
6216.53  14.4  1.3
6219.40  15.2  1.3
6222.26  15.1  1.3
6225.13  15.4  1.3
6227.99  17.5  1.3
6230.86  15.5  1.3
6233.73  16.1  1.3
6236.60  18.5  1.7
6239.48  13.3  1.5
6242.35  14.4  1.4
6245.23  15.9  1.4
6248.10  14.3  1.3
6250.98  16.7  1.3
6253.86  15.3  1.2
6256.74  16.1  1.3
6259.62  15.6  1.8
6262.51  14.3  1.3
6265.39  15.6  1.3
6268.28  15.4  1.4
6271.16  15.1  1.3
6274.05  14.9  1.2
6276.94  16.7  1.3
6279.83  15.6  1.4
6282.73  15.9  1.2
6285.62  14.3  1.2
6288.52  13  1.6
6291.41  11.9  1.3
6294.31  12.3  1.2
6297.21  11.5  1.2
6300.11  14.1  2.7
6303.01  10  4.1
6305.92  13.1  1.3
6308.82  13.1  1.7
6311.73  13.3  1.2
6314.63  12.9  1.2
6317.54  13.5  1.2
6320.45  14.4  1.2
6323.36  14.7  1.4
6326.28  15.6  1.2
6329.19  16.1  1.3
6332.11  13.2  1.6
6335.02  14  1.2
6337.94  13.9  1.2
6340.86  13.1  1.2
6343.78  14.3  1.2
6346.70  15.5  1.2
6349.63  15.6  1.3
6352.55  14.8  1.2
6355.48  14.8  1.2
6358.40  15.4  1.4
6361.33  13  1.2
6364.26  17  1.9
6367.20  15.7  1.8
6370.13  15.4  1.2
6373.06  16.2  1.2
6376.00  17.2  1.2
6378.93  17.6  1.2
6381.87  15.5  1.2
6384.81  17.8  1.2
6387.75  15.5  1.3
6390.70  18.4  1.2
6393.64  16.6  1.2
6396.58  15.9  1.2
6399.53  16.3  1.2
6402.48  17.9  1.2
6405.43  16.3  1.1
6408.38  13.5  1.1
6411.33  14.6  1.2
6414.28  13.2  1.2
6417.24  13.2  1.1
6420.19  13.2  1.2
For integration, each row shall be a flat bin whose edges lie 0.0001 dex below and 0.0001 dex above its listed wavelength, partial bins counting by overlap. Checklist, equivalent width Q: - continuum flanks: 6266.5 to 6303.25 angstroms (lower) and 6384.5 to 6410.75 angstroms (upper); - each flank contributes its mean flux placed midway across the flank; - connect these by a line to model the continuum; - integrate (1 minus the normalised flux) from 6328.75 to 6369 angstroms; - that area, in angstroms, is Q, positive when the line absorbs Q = 1.7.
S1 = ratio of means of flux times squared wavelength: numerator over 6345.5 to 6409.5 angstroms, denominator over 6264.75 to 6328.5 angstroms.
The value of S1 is 1.2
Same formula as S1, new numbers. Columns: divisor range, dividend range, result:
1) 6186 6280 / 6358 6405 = 1.11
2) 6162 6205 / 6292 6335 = 0.91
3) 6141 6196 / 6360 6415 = 1.12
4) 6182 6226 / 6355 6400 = 1.13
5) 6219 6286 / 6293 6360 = 0.91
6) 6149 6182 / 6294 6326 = 0.89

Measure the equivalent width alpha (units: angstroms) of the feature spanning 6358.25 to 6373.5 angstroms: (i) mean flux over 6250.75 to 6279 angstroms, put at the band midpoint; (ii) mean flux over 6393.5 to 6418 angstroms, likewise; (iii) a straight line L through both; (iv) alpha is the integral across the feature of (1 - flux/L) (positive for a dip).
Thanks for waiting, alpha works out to -0.1 angstroms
